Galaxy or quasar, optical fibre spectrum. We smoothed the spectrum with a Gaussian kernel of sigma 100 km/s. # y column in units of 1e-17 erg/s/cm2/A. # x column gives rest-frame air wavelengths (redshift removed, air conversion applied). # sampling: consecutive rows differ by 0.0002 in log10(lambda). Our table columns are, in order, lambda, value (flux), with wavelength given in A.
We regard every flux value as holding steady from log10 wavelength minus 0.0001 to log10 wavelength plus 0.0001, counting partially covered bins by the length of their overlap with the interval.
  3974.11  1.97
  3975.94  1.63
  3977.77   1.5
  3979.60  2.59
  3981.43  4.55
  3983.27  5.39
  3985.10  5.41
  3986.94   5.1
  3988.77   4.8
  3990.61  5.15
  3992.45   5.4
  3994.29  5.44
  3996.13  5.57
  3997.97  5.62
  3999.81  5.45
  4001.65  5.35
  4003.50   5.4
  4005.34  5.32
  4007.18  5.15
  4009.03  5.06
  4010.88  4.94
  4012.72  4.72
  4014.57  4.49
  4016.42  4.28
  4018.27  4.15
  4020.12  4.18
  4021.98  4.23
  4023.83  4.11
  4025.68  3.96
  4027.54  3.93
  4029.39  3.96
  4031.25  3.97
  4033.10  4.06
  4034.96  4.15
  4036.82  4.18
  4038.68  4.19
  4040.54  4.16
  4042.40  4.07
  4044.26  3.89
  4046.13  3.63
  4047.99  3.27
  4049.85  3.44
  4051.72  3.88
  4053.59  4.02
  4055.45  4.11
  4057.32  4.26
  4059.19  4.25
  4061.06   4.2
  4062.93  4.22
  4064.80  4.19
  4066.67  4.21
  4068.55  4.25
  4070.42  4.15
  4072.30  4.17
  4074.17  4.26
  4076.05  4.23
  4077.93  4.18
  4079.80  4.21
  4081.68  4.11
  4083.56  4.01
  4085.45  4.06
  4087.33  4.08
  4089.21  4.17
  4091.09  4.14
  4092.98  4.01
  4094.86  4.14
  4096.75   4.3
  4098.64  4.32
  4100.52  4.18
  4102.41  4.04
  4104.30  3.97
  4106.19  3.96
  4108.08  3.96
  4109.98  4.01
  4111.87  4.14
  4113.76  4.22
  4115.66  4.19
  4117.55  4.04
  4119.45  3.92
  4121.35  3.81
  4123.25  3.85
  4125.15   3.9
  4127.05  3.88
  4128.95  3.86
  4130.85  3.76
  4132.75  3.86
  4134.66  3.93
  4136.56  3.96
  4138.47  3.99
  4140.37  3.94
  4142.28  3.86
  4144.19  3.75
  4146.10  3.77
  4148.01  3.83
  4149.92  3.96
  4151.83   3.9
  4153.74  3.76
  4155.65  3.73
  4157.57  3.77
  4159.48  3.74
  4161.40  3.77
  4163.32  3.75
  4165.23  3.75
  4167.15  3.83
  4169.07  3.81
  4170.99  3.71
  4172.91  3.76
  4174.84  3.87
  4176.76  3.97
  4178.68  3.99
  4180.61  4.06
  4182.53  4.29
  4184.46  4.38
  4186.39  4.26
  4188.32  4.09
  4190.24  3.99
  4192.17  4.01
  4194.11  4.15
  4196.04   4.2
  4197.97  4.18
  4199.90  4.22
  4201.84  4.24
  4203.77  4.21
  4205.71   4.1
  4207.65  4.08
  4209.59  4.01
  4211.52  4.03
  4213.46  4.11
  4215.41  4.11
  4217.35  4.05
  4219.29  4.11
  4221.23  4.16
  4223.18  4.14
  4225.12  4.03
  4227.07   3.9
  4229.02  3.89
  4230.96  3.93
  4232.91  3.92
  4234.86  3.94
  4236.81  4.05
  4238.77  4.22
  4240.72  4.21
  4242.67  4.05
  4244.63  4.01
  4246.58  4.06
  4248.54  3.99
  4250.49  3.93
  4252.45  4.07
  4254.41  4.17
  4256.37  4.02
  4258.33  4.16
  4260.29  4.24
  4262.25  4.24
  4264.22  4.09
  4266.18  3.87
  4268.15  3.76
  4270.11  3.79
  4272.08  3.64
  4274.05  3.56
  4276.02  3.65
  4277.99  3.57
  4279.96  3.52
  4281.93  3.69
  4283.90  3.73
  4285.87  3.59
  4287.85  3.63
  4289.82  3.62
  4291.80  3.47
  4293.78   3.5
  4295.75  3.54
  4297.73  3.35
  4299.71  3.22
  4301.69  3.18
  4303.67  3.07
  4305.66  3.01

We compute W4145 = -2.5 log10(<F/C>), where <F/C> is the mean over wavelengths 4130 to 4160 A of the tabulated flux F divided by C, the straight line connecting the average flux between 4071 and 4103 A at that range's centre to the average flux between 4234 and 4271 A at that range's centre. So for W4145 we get 0.074 mag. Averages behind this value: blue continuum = 4.15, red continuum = 4.05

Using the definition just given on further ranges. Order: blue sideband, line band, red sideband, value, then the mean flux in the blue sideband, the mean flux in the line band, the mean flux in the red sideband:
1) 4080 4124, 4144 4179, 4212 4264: 0.07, 4.07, 3.81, 4.07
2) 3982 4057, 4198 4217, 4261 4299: -0.06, 4.53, 4.12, 3.67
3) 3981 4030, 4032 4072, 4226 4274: 0.16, 4.86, 4.04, 4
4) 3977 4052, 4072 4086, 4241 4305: 0.03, 4.45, 4.16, 3.75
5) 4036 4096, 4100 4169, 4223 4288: 0.03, 4.07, 3.9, 3.92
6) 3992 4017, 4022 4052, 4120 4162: 0.23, 5.16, 3.94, 3.85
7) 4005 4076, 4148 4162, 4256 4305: 0.04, 4.19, 3.81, 3.66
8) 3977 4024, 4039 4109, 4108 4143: 0.05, 4.76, 4.07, 3.95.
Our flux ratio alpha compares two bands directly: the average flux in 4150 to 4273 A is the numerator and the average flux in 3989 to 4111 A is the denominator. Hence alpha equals 0.93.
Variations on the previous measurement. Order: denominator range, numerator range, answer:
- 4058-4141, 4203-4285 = 0.98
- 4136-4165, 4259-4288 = 0.99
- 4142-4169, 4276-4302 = 0.93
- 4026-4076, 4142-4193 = 0.97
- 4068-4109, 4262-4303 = 0.87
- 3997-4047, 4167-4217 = 0.91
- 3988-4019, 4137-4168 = 0.75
